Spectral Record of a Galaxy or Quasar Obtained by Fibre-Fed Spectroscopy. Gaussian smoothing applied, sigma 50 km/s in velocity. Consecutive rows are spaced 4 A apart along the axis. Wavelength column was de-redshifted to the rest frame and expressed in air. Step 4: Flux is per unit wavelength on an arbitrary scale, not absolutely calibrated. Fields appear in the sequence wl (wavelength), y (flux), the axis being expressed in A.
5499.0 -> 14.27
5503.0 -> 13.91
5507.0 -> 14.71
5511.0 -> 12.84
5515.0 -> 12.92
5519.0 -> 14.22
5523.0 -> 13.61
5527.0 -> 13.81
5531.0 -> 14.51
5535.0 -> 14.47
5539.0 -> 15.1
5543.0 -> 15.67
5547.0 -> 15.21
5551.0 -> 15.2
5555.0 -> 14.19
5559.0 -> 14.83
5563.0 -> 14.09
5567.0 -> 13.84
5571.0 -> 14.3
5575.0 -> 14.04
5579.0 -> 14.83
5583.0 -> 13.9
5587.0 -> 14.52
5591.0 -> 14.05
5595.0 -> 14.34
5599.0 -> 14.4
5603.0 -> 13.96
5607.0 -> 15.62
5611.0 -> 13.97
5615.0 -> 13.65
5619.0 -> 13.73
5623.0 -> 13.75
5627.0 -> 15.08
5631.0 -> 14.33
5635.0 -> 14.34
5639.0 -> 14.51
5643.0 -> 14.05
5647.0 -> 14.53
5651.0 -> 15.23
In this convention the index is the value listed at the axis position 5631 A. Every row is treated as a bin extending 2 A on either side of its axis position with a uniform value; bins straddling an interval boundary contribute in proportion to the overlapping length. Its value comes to 14.33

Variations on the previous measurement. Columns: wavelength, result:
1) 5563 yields 14.09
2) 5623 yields 13.75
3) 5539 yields 15.1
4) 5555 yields 14.19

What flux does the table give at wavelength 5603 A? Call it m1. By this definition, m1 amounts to 13.96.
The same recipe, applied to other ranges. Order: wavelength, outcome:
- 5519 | 14.22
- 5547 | 15.21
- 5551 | 15.2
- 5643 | 14.05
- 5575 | 14.04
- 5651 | 15.23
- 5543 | 15.67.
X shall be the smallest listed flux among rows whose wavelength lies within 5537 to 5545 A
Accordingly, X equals 15.1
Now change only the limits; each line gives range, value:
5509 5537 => 12.84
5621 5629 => 13.75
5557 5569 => 13.84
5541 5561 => 14.19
